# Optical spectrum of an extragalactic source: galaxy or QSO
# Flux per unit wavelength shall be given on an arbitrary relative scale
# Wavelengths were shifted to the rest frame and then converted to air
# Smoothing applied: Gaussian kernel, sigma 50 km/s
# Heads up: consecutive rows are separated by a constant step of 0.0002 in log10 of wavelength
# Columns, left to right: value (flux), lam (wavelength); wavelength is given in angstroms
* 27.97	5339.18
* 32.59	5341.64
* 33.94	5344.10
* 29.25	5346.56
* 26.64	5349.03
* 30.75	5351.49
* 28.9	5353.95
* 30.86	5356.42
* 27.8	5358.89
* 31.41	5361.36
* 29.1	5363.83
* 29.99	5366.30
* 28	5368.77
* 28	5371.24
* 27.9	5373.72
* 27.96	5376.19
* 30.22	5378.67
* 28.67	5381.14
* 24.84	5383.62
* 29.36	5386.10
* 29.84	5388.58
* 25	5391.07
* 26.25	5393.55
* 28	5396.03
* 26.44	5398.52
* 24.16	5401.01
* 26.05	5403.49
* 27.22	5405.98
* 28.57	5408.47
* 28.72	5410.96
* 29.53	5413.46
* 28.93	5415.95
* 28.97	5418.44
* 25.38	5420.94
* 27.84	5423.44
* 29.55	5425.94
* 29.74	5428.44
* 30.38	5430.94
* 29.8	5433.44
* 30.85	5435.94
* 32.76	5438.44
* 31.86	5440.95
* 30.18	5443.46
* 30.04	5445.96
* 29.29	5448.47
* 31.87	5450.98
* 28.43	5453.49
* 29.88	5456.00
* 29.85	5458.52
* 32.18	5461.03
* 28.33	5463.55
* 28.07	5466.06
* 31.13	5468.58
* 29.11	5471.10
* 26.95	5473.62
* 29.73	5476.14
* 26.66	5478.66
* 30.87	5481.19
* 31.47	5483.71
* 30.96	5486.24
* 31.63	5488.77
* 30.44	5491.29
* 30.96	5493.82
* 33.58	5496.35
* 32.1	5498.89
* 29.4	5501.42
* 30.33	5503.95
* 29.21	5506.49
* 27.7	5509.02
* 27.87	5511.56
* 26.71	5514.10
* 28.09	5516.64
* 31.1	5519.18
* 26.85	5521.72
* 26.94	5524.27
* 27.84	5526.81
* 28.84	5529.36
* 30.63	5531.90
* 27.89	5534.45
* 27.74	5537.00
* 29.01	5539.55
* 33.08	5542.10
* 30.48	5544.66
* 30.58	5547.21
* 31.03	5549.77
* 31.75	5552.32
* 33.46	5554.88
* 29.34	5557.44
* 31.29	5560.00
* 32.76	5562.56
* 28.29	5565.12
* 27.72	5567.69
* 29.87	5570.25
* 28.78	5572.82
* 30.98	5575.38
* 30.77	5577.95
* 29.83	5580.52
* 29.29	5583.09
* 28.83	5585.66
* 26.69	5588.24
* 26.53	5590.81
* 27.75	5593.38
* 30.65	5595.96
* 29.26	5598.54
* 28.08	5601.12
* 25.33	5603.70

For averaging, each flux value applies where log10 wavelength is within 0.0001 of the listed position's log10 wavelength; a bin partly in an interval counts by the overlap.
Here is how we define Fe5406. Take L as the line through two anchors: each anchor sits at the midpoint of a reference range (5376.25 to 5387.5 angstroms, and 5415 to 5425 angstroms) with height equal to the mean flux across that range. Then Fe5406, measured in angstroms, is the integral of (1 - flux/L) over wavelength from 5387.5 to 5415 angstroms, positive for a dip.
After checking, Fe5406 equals 0.75 angstroms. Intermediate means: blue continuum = 28.3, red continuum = 27.8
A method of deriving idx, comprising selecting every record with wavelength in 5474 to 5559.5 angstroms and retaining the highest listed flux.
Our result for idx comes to 33.58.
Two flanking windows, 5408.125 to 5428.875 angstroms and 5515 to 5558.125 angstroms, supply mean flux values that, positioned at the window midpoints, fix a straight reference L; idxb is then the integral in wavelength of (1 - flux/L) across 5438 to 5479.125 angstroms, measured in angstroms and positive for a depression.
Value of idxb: -1.2 angstroms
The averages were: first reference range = 28.5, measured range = 29.8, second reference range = 29.7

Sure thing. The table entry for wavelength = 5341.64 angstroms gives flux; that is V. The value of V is 32.59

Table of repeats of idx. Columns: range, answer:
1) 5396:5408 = 28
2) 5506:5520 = 31.1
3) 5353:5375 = 31.41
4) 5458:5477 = 32.18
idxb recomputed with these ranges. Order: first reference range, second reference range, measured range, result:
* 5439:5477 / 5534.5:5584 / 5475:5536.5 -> 1.2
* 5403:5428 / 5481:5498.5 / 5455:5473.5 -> 0.4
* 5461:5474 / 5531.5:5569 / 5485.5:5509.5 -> -0.9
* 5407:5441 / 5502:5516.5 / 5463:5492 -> -0.9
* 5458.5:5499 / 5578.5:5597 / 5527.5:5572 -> -1.6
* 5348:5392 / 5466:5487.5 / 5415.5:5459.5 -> -0.9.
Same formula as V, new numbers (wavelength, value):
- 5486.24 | 30.96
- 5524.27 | 26.94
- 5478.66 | 26.66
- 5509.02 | 27.7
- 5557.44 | 29.34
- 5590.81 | 26.53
